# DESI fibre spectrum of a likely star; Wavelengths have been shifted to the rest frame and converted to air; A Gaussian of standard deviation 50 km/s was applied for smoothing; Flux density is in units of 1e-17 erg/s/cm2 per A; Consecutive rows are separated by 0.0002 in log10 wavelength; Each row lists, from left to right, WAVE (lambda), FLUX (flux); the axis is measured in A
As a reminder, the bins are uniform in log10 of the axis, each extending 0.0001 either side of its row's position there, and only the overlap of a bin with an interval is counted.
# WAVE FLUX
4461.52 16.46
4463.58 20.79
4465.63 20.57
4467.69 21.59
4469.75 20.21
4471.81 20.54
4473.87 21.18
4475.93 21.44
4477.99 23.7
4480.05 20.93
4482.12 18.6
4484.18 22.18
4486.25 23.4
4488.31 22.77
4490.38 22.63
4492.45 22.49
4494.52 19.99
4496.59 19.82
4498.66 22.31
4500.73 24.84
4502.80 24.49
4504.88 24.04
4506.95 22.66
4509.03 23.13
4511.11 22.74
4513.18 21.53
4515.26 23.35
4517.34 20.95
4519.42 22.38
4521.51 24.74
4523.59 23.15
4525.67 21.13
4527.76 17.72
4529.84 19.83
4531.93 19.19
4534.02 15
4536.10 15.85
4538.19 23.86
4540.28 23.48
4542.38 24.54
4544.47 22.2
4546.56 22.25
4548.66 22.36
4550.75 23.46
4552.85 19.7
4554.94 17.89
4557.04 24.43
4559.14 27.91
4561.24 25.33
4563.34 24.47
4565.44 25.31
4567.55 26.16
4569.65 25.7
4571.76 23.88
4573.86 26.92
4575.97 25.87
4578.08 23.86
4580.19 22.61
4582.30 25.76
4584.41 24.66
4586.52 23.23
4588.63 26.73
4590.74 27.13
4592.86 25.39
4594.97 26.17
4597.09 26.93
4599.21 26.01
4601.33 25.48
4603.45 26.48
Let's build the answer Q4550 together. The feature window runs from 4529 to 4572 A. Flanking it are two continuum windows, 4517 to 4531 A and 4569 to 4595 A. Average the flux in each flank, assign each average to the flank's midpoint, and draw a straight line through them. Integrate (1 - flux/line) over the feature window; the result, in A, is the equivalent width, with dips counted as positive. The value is 1.3 A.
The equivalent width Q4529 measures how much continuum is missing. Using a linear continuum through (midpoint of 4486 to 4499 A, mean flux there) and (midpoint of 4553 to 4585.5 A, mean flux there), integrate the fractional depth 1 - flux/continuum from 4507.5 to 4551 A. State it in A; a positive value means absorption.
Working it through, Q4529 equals 2.98 A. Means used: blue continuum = 21.8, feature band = 21.5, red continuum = 24.6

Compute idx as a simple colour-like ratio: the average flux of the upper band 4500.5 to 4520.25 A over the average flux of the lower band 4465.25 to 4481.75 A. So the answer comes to 1.08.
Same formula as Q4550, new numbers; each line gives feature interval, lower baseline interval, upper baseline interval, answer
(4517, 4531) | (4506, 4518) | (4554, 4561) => 0.8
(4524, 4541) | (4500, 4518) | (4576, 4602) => 3.0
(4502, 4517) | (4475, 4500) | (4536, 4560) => -0.7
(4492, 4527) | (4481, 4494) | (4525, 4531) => -3.4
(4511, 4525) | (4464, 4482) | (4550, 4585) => 0.0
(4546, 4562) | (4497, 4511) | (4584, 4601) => 1.2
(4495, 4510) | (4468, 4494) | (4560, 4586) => -0.3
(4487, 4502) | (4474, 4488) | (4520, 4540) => -0.6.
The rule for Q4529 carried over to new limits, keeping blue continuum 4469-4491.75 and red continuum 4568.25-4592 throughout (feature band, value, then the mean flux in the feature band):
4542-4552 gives 0.5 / 22.8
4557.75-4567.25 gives -0.5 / 25.7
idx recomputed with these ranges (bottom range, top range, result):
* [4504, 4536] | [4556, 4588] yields 1.18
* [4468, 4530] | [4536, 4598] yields 1.10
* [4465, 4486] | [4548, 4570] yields 1.13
